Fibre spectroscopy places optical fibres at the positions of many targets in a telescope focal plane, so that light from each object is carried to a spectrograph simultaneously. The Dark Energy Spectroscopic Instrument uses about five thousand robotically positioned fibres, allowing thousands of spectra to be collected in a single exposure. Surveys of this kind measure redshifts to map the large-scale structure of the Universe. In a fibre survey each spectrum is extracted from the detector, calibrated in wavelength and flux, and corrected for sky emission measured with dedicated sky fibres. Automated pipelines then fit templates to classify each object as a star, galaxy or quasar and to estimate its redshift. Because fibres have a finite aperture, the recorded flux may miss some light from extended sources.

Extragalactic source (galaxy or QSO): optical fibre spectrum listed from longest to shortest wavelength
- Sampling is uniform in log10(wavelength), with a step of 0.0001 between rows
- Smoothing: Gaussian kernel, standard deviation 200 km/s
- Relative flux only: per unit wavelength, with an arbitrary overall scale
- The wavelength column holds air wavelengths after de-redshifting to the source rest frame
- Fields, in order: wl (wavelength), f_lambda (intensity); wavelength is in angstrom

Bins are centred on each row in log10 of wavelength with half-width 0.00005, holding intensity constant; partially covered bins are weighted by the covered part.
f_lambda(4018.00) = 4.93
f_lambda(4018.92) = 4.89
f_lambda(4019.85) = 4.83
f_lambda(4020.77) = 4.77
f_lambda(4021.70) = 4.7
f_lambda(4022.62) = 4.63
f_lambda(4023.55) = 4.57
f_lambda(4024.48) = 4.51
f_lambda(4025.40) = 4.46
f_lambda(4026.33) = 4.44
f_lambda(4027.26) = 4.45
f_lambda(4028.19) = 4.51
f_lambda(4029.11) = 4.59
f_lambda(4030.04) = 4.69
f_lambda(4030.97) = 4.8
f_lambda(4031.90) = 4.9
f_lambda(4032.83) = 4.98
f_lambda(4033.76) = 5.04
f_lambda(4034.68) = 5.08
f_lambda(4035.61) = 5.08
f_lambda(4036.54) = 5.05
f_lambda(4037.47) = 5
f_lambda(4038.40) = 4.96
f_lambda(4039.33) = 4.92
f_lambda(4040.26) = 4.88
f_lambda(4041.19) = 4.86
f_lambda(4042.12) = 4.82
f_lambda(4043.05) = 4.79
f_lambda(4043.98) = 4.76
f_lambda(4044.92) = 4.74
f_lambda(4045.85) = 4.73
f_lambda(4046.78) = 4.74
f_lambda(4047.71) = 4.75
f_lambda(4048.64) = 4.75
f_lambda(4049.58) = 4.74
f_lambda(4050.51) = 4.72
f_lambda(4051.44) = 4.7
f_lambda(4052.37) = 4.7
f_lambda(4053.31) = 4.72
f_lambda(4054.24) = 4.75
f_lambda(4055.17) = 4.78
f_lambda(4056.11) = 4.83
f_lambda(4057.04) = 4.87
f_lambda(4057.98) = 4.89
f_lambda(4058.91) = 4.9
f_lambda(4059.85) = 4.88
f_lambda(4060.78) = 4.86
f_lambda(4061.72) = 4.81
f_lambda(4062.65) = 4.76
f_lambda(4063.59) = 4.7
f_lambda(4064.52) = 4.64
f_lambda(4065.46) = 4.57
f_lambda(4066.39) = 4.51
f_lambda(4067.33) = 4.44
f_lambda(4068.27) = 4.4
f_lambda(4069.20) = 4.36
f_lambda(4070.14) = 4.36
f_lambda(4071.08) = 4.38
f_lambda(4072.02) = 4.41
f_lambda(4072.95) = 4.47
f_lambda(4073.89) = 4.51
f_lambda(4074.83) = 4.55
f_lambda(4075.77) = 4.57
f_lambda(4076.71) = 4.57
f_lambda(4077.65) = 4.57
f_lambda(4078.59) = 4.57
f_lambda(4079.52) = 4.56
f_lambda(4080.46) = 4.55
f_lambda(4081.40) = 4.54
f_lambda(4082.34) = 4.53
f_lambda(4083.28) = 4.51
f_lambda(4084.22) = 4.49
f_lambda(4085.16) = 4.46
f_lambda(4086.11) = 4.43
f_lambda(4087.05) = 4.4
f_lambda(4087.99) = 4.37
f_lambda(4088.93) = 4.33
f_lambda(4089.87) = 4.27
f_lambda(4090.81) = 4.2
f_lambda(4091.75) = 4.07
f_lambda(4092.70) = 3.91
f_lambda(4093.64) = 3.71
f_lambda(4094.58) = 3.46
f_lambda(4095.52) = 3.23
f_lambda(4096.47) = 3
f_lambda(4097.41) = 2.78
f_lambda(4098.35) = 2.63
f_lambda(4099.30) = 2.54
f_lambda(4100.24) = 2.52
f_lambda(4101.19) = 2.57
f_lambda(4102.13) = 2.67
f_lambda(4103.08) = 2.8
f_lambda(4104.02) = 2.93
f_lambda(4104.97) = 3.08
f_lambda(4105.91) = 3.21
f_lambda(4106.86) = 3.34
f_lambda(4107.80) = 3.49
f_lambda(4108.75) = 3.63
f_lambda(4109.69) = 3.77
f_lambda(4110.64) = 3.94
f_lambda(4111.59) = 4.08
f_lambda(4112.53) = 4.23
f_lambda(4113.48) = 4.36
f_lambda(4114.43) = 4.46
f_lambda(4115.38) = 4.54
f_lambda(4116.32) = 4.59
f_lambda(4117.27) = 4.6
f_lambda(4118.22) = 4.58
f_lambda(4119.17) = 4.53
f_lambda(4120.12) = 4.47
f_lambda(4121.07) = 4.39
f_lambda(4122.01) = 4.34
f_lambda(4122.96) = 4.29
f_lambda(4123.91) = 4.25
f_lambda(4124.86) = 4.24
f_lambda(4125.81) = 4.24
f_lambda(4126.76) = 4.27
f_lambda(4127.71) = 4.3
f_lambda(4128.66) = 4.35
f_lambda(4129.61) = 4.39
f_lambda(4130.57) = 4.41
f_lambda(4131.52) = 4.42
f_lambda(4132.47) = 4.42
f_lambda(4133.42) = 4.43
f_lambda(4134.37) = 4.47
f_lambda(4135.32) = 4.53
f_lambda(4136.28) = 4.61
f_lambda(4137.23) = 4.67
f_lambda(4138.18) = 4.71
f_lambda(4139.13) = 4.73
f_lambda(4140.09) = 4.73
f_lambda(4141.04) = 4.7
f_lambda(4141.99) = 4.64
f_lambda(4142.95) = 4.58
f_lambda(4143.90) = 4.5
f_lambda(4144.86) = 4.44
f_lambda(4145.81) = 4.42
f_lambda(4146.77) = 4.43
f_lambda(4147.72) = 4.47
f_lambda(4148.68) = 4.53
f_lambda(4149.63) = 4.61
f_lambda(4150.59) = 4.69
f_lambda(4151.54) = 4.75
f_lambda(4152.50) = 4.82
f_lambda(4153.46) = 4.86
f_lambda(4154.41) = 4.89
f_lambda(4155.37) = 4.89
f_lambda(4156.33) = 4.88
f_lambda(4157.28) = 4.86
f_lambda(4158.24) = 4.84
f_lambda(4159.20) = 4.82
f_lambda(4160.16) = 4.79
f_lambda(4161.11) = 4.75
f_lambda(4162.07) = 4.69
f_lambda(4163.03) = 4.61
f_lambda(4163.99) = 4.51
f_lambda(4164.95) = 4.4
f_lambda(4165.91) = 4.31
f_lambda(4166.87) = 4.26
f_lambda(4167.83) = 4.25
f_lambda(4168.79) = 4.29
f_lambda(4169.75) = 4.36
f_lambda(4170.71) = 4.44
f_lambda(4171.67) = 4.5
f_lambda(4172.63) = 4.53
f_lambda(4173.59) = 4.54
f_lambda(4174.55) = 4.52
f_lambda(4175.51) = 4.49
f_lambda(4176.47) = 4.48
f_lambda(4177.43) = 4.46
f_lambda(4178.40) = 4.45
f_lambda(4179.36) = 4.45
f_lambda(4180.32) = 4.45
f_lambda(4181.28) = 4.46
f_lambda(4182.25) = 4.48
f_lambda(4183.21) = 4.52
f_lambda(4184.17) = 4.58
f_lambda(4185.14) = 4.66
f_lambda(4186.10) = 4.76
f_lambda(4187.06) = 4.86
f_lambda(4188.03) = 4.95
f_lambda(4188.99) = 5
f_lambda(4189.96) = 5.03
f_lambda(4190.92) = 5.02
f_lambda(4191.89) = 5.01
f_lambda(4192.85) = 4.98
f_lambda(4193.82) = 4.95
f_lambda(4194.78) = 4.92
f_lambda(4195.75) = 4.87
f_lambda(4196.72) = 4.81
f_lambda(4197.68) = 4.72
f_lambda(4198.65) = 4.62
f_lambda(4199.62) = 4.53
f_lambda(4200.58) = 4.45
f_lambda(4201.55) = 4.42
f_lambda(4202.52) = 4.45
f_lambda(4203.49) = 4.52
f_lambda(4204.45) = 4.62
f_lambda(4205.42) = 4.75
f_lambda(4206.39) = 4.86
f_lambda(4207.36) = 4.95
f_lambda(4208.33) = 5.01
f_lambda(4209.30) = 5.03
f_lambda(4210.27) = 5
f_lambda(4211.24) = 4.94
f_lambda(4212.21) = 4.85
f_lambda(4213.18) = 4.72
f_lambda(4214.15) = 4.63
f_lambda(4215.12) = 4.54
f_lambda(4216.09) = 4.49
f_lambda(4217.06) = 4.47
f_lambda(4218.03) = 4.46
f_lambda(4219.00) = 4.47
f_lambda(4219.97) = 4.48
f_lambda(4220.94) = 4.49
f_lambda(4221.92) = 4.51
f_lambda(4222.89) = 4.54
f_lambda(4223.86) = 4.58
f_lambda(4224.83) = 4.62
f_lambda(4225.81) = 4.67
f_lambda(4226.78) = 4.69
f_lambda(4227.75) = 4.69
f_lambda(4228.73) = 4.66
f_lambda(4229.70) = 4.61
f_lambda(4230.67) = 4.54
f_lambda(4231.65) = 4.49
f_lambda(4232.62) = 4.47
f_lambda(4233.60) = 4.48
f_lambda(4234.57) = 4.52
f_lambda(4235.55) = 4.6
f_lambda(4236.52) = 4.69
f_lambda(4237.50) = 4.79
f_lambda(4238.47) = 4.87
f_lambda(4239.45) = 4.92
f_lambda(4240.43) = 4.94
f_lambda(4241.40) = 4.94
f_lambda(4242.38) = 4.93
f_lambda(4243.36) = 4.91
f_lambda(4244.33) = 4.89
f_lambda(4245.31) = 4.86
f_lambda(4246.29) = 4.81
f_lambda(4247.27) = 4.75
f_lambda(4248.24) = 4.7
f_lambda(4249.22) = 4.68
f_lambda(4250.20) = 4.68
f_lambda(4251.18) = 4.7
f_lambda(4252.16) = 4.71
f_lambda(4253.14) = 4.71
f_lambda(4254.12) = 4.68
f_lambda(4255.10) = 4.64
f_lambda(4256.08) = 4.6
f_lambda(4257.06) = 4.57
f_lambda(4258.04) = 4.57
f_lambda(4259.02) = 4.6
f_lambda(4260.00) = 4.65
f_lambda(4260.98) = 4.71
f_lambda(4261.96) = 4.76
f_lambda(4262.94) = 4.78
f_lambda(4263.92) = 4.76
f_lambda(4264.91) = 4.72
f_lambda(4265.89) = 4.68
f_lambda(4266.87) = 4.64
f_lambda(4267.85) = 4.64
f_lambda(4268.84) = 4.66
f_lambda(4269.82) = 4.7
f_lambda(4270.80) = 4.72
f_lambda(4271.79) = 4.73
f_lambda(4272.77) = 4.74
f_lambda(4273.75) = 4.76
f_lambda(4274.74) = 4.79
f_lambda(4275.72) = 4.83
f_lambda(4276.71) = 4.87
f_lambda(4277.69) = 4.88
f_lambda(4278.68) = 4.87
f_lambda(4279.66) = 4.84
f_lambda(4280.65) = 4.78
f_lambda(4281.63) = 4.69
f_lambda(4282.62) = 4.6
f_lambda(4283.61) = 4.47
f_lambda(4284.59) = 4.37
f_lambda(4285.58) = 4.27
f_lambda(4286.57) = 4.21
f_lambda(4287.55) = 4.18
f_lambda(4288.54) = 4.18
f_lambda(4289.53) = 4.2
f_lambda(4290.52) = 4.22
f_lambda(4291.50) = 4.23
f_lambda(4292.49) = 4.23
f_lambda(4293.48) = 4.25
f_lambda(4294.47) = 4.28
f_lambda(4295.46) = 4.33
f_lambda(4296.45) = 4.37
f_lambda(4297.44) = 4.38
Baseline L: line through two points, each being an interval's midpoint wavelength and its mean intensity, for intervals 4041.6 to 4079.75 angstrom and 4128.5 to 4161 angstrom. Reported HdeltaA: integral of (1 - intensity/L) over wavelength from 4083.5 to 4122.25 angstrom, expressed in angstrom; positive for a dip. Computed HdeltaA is 7.1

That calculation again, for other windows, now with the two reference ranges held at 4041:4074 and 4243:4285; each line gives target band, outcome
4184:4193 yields -0.4 angstrom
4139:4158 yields 0.1 angstrom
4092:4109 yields 5.8 angstrom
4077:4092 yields 0.8 angstrom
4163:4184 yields 1.2 angstrom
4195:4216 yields -0.1 angstrom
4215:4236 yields 0.7 angstrom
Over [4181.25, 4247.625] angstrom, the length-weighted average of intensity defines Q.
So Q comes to 4.72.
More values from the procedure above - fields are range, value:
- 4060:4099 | 4.28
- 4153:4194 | 4.65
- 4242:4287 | 4.7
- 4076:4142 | 4.08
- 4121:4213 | 4.62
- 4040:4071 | 4.71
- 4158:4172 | 4.51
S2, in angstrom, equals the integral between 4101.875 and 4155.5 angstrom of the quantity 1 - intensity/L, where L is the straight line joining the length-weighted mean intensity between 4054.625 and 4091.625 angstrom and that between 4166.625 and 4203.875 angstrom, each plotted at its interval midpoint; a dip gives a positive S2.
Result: 3.4 angstrom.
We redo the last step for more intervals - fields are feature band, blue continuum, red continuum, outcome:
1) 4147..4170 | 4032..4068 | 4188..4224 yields 0.6 angstrom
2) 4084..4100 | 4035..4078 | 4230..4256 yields 3.3 angstrom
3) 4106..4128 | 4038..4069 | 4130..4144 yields 2.0 angstrom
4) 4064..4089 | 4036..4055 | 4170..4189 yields 1.4 angstrom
